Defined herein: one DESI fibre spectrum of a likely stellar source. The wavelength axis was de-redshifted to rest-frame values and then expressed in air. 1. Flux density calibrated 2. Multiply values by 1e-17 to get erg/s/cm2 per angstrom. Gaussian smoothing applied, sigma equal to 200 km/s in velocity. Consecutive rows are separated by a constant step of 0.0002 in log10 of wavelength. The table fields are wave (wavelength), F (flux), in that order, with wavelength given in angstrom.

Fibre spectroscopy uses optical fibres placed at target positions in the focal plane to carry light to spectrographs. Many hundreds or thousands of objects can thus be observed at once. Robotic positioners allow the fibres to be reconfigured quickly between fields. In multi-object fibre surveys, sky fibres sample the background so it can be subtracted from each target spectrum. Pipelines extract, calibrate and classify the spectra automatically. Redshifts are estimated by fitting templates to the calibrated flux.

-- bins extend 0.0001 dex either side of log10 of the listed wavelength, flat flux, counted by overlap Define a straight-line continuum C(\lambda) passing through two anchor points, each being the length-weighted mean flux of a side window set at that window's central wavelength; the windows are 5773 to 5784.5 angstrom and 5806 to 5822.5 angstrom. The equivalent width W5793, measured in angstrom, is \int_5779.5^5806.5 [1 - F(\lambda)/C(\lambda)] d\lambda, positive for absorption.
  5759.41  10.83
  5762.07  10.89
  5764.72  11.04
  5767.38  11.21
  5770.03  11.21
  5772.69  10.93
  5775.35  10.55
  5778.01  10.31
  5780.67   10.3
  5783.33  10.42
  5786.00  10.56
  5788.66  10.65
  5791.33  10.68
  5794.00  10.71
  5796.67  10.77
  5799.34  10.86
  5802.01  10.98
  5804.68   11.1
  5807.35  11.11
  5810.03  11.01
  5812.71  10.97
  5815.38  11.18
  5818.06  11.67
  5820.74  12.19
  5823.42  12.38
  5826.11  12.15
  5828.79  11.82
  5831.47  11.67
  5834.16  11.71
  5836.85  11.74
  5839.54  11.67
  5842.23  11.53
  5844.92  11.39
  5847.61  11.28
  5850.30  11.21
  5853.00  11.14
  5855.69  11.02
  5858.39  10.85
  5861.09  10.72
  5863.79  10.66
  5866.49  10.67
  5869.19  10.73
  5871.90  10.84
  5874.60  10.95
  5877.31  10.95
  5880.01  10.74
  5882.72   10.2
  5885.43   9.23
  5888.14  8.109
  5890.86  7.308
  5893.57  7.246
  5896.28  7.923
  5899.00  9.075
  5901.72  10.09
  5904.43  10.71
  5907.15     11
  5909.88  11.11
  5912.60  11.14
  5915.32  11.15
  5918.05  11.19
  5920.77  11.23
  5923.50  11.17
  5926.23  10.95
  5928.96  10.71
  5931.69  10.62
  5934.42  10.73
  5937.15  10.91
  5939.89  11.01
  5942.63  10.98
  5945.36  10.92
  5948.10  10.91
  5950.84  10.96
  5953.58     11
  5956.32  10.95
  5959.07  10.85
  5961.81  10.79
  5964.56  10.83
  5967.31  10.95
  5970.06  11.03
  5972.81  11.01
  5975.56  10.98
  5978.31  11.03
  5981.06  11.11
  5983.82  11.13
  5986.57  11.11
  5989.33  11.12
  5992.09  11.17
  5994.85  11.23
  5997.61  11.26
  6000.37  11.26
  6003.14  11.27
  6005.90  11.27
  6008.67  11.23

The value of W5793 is 0.3 angstrom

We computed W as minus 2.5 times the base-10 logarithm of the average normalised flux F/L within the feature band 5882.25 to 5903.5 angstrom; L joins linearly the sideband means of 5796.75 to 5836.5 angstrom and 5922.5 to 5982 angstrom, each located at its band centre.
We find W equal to 0.28 mag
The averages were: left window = 11.5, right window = 10.9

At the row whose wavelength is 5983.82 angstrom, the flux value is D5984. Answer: 11.13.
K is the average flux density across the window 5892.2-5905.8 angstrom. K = 9.02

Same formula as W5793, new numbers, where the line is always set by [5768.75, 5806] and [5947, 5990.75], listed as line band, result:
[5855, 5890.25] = 1.57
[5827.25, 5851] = -1.72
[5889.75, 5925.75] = 2.73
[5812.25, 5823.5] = -0.94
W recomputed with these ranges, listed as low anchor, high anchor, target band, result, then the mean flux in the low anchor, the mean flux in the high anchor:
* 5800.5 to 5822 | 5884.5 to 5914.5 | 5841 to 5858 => -0.08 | 11.3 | 9.39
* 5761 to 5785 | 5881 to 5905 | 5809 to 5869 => -0.17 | 10.8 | 8.85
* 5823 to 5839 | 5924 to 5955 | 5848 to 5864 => 0.06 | 11.9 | 10.9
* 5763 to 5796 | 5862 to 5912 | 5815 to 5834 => -0.15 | 10.7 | 9.89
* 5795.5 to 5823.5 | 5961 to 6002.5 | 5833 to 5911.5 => 0.08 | 11.3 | 11.1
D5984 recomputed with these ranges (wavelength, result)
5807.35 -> 11.11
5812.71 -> 10.97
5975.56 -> 10.98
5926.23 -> 10.95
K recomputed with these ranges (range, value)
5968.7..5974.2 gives 11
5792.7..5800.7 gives 10.8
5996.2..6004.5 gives 11.3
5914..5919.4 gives 11.2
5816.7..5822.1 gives 11.9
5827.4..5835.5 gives 11.7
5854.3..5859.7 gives 10.9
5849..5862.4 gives 11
